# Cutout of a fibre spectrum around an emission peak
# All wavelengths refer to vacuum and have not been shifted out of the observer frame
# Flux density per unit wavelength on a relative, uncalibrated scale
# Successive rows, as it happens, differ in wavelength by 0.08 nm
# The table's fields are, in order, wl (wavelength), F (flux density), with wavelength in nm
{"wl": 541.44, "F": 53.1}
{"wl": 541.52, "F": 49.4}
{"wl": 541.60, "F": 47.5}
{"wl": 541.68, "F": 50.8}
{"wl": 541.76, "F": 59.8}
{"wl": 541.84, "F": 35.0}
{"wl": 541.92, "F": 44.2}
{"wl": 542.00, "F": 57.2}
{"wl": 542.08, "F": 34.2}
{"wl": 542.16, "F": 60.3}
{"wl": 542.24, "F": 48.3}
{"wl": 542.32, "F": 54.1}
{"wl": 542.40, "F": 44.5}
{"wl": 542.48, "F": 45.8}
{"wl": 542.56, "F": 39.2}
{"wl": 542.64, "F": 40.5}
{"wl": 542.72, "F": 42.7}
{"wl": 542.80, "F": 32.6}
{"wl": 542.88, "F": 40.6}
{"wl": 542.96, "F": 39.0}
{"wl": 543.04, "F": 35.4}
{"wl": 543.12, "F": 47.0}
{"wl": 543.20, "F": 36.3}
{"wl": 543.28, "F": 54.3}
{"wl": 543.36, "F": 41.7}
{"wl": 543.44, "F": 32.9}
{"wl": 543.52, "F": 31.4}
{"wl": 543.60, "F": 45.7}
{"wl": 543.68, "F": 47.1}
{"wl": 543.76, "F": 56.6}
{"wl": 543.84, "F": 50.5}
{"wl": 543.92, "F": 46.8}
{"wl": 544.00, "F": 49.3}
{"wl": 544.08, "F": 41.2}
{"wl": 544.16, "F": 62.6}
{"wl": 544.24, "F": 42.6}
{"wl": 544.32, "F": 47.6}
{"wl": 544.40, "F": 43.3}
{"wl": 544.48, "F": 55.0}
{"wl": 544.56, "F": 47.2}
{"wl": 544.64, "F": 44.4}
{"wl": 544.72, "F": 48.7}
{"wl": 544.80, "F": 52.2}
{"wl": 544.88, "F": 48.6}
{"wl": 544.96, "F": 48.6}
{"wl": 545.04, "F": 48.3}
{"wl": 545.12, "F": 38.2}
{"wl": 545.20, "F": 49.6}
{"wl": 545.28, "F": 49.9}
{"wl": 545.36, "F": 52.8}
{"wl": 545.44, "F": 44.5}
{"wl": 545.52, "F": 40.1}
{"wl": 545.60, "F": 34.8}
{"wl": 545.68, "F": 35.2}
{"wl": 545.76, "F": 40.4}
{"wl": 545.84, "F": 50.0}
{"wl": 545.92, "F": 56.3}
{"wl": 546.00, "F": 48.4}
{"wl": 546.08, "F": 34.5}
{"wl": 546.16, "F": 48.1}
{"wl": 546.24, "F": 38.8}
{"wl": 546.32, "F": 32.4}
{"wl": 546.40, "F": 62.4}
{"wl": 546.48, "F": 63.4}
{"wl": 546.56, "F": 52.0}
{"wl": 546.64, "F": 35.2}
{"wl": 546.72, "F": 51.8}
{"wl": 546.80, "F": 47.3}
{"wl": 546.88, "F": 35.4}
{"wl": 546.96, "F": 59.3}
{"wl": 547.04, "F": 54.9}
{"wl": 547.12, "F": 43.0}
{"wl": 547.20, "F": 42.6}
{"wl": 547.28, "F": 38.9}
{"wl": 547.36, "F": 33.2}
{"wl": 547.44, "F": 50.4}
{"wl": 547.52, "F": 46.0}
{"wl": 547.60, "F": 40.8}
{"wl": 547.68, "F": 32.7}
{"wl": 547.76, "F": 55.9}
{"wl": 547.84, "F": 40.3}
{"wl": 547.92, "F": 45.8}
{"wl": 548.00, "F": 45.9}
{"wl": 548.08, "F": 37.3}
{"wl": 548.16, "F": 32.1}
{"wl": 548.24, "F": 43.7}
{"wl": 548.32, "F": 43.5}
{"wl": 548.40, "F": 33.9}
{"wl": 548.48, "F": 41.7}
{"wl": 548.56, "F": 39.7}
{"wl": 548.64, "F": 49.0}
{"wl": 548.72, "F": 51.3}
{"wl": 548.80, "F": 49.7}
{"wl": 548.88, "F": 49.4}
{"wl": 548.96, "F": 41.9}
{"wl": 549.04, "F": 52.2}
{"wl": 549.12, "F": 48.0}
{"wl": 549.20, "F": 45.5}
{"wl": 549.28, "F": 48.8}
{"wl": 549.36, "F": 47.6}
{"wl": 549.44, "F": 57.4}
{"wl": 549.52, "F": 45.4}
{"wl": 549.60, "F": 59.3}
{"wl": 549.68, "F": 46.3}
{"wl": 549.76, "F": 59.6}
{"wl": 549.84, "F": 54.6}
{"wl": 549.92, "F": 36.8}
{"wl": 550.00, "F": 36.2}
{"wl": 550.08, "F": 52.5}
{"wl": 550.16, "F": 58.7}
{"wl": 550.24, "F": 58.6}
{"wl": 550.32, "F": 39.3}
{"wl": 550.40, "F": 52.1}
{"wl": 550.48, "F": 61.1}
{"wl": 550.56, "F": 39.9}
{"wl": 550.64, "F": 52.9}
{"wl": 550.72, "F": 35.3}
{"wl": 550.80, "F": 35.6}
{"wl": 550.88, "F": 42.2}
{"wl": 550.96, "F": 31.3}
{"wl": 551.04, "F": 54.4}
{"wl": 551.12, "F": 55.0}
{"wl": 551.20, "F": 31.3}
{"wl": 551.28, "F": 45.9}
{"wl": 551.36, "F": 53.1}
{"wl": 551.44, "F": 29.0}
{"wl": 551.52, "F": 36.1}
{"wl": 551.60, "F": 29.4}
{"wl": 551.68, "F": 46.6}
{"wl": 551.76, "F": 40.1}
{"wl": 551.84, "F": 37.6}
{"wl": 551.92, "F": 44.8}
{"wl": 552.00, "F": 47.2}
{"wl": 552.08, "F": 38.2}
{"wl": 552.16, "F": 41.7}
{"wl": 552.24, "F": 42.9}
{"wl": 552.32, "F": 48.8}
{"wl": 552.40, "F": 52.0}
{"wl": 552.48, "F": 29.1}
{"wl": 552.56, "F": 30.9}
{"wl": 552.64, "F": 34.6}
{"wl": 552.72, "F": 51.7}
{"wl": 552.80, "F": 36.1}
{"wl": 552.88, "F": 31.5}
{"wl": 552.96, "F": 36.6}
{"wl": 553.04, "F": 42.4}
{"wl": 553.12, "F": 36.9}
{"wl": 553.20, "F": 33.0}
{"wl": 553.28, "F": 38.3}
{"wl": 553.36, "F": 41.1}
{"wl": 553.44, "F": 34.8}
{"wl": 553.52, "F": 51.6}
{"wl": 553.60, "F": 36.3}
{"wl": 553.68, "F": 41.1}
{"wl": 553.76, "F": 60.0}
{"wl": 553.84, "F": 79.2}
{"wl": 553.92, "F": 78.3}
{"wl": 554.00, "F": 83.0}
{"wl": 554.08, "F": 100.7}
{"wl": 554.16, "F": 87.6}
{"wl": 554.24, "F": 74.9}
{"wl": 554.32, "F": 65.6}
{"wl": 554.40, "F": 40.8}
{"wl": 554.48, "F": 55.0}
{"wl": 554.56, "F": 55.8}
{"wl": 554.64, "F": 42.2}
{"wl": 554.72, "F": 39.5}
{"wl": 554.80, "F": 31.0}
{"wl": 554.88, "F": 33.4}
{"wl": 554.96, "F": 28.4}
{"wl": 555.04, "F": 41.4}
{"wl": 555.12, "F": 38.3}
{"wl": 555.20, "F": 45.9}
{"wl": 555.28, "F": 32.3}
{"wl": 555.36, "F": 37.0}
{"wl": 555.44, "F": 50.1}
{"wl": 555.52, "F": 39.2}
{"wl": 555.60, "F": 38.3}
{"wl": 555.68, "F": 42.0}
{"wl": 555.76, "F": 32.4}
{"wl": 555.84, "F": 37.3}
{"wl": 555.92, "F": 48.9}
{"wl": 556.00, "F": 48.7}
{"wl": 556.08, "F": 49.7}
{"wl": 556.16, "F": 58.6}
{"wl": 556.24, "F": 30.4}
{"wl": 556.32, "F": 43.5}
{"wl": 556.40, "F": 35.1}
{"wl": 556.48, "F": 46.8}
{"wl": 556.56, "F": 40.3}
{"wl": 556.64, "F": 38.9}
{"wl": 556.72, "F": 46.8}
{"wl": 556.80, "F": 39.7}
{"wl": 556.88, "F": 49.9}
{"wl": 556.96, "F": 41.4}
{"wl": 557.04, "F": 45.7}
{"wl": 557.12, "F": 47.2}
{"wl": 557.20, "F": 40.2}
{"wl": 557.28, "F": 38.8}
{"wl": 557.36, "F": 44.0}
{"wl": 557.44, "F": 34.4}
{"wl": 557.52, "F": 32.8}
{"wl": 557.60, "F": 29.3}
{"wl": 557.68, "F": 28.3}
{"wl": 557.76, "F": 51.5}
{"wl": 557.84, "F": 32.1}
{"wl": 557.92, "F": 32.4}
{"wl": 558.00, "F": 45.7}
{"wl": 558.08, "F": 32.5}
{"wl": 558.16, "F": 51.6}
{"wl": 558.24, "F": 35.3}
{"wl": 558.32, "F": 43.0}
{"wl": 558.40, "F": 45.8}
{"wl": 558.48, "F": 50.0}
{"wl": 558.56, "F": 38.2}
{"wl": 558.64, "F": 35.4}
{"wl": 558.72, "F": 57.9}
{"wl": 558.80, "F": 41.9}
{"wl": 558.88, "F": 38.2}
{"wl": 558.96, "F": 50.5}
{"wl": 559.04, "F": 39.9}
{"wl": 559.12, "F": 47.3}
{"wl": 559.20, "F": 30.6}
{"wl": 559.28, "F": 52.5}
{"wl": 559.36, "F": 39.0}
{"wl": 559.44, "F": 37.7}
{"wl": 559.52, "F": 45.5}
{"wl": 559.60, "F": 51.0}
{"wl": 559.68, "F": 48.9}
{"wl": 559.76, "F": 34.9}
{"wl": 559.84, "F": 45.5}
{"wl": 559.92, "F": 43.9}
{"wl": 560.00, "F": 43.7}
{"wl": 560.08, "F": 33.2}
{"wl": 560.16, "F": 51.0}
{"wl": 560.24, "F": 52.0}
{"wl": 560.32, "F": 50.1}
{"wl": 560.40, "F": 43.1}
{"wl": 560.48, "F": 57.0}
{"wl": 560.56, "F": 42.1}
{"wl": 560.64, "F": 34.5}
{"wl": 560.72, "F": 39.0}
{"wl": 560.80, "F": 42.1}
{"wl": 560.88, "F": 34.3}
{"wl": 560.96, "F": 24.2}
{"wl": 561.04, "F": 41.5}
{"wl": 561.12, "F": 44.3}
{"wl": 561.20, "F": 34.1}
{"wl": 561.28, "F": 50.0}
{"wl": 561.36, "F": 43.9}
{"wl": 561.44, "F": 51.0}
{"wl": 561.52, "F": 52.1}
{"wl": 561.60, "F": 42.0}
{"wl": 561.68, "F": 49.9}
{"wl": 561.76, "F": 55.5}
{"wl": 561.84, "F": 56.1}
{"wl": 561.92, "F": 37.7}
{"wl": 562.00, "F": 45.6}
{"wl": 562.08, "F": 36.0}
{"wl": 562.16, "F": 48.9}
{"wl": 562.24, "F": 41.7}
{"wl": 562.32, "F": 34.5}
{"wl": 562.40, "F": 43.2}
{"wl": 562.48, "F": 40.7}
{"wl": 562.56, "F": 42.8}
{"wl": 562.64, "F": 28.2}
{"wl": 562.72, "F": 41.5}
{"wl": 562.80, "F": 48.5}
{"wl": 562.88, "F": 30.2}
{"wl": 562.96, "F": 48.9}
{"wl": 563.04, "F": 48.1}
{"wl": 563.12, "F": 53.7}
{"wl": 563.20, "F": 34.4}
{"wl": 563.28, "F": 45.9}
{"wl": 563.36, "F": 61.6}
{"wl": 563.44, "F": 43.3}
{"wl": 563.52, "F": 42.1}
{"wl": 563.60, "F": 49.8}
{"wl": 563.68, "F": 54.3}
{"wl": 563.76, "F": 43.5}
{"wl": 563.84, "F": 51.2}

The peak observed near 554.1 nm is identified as Hbeta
